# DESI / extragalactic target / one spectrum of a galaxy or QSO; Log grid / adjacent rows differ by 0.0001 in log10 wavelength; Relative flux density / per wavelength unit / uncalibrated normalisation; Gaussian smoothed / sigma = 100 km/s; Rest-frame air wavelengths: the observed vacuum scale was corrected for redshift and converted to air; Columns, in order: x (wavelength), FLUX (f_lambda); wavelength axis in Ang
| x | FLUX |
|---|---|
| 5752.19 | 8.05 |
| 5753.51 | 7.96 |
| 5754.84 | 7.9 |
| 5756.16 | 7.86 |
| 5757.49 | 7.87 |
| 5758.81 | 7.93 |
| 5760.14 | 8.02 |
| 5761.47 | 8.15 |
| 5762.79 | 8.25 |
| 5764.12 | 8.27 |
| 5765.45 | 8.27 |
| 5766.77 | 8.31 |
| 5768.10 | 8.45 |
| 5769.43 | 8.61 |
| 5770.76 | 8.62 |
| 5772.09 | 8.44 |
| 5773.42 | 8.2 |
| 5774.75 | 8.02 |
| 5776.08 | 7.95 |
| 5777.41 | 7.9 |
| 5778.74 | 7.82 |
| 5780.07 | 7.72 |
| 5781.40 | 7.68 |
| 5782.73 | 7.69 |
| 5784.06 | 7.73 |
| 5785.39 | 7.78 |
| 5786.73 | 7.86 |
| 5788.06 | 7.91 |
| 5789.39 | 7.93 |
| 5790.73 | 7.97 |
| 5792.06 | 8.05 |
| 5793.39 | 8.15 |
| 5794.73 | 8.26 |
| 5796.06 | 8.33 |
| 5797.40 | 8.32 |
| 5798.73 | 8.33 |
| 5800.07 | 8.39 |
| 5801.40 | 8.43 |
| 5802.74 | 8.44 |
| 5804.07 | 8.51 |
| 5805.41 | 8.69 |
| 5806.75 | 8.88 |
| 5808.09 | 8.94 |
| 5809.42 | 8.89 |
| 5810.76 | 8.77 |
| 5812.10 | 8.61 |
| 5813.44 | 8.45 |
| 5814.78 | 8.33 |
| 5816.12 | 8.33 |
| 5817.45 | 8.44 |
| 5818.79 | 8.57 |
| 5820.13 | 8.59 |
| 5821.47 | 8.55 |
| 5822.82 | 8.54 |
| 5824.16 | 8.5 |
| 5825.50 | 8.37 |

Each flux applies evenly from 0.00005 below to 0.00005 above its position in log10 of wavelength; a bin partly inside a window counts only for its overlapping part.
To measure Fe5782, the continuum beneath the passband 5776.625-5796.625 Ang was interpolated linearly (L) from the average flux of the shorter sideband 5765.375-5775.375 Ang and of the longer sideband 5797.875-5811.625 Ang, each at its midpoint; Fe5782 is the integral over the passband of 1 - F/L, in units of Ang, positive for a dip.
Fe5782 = 1.4 Ang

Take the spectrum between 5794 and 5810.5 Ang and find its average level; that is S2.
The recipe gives 8.54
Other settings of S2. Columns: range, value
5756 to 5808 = 8.16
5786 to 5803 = 8.17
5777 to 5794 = 7.86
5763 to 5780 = 8.22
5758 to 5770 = 8.25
